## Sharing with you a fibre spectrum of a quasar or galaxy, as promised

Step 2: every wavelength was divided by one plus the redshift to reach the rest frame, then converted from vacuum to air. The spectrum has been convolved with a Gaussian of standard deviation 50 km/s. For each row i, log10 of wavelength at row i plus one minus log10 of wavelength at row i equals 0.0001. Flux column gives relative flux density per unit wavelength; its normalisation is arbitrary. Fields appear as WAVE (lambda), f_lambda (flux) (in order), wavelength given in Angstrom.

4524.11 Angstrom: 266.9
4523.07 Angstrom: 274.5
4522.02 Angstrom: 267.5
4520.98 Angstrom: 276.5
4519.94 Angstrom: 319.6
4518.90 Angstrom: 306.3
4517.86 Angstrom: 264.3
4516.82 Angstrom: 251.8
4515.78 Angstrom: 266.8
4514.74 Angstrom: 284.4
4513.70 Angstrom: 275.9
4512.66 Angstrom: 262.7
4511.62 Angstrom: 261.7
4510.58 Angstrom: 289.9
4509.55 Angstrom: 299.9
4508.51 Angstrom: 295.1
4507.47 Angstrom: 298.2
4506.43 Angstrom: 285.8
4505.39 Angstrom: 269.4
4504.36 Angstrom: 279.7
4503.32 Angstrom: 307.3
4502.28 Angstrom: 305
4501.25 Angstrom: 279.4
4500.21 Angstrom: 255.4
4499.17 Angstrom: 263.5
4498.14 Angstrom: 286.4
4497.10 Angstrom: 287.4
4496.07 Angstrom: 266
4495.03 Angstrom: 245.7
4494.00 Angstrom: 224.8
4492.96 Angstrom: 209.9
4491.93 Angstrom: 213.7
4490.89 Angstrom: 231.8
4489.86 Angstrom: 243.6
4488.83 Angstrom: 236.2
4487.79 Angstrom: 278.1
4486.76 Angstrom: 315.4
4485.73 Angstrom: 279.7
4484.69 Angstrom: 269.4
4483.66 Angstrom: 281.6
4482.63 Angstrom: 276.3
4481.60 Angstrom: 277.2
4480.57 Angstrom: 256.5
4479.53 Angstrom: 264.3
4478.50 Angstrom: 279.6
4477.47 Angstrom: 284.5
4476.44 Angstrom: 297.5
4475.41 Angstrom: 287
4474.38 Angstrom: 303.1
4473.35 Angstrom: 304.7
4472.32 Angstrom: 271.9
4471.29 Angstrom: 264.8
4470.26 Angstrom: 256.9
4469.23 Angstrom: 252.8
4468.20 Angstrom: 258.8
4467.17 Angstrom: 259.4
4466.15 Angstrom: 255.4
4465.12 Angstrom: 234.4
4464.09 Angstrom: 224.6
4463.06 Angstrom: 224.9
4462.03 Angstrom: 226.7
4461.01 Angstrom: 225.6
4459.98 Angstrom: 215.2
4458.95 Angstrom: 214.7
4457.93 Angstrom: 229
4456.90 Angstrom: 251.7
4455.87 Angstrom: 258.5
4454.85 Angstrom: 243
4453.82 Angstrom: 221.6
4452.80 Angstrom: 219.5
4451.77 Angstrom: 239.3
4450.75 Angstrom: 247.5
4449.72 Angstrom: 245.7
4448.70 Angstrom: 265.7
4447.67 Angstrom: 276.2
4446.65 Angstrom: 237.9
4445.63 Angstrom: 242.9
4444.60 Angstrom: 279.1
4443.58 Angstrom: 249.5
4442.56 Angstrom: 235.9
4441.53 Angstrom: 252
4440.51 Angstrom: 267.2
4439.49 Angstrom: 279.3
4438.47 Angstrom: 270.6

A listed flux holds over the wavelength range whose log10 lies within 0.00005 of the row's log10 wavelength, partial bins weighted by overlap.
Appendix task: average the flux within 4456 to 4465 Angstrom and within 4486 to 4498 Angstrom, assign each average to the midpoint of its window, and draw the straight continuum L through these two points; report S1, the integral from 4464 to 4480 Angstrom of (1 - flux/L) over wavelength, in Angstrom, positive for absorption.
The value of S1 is -2.23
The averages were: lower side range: 228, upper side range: 252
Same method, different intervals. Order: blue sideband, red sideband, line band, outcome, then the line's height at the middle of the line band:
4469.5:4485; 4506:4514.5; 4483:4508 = 1.2 Angstrom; 281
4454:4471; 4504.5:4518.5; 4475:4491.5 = -1.1 Angstrom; 256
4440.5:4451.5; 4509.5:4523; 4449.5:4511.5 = 1.1 Angstrom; 266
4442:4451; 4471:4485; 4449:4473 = 2.2 Angstrom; 266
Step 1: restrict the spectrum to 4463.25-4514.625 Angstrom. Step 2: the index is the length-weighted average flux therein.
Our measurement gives 269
